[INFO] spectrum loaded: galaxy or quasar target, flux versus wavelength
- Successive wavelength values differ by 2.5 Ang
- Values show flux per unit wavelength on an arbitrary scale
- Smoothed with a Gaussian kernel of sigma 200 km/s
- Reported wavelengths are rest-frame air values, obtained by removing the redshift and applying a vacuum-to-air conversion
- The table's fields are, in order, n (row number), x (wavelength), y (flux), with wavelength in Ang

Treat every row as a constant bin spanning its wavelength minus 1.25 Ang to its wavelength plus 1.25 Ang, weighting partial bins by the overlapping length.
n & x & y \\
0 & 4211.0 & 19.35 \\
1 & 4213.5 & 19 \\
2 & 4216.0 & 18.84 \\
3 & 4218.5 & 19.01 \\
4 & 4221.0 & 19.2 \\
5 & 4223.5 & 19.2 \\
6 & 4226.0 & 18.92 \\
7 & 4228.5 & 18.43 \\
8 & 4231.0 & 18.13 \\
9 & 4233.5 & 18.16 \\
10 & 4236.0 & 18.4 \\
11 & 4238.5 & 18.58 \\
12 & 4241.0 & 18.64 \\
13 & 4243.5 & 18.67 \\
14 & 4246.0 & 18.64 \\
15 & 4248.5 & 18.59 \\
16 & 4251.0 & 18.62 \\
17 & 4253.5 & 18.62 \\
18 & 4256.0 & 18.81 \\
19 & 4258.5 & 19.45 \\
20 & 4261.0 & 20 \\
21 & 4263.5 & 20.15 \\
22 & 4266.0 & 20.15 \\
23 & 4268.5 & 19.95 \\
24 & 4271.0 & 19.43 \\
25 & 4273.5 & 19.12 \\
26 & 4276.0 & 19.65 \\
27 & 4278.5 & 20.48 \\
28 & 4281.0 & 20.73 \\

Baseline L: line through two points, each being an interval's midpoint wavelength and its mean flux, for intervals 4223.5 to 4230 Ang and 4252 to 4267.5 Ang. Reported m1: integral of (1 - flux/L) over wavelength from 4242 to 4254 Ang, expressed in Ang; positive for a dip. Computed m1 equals 0.39 Ang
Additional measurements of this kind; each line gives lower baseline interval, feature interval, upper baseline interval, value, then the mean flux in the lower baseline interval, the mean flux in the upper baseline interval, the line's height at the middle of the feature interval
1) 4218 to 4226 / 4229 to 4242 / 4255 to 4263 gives 0.6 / 19.1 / 19.5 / 19.3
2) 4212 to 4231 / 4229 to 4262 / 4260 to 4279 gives 1.1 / 18.9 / 19.8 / 19.4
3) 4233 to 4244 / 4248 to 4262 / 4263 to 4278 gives 0.1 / 18.5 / 19.8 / 19.1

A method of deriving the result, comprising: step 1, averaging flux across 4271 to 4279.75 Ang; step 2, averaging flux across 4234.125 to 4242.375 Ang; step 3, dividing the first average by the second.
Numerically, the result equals 1.06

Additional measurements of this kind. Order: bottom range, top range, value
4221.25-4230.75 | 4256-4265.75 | 1.05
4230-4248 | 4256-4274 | 1.07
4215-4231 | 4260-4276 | 1.05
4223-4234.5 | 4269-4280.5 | 1.07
